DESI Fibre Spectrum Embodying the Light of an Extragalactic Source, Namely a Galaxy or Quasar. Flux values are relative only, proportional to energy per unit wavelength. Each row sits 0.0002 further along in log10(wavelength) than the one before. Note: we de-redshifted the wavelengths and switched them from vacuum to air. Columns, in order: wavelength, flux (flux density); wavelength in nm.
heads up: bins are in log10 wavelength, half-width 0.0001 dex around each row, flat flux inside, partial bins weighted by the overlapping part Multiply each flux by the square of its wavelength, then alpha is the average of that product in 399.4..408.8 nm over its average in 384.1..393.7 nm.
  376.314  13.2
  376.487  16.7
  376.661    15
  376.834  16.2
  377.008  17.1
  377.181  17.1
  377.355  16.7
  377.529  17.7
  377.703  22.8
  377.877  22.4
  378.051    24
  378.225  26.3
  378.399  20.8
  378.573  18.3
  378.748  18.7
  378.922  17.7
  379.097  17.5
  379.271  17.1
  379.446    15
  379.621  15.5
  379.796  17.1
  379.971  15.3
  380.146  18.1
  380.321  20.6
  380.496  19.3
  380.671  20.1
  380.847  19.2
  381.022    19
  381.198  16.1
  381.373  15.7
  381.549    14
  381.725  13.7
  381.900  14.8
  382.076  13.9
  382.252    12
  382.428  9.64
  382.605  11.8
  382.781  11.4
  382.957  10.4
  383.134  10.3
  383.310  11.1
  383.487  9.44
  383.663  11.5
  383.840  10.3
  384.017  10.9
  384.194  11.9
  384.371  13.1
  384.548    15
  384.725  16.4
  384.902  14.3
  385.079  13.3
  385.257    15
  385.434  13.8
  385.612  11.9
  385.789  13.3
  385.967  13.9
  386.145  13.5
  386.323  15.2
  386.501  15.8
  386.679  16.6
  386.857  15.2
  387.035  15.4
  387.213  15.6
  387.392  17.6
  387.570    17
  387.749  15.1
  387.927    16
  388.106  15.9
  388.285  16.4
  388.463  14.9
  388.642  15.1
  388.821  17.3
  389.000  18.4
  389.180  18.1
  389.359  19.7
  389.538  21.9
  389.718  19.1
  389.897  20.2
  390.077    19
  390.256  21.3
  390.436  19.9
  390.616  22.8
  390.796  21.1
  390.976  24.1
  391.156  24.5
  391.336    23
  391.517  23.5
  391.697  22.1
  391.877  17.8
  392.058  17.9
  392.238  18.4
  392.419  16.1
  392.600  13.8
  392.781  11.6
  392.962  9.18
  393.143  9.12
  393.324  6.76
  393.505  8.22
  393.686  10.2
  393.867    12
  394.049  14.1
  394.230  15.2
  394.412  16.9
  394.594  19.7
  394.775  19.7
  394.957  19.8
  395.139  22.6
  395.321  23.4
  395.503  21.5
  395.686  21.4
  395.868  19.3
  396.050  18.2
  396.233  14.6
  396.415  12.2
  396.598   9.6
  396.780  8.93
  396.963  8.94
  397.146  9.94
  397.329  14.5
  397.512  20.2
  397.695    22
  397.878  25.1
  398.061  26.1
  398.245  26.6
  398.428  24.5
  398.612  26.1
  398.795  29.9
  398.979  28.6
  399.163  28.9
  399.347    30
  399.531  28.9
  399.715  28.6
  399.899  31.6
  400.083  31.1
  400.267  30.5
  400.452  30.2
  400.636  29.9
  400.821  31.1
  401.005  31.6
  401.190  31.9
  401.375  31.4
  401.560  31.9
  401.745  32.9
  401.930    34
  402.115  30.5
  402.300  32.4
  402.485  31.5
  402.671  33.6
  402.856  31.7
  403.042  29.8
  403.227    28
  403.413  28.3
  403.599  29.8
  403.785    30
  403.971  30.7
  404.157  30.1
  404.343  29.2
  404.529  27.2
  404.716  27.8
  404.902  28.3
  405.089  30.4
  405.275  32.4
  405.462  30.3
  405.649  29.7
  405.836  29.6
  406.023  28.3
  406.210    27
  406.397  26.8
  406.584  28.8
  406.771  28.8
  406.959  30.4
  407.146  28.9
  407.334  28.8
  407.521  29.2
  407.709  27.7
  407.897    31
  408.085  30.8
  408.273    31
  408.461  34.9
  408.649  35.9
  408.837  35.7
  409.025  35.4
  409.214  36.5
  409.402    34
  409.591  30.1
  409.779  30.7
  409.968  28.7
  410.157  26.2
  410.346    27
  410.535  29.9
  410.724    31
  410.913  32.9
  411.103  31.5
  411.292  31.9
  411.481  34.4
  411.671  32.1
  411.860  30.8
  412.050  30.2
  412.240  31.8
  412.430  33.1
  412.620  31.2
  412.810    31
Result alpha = 2.0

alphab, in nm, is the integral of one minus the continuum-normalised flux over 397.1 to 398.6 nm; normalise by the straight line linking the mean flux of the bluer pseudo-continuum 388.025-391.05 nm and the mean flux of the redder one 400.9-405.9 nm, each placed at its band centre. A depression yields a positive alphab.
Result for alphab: 0.25 nm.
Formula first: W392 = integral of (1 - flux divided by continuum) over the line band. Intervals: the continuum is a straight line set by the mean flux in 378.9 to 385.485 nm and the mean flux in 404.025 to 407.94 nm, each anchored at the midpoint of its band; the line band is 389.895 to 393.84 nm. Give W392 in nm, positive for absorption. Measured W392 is 0.60 nm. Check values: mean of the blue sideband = 14.5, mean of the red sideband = 29.1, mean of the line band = 17.1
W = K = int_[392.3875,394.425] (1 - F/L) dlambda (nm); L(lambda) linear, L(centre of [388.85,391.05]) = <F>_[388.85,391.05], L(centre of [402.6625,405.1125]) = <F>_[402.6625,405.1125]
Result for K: 0.991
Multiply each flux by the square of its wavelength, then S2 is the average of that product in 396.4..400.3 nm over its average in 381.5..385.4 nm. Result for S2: 2.0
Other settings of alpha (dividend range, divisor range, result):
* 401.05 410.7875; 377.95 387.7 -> 2.25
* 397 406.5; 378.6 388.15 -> 2.12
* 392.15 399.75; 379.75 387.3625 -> 1.37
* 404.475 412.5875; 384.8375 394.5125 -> 2.06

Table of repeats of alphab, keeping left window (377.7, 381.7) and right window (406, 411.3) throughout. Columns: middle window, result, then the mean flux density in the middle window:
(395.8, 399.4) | 0.83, 20.1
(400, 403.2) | -0.43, 31.5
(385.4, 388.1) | 0.80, 15.1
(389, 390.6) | 0.20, 19.9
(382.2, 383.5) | 0.59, 10.8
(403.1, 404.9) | -0.02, 29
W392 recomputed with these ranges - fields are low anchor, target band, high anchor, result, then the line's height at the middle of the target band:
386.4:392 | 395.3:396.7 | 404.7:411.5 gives 0.35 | 23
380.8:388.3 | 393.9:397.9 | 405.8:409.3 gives 0.95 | 22.3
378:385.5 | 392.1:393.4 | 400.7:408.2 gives 0.58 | 22.4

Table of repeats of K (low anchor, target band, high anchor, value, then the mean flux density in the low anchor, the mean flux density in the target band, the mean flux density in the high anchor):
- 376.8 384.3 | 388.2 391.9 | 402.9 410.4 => 0.20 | 16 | 20.1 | 30.1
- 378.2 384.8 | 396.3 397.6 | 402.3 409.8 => 0.67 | 15.1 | 12.1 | 30.5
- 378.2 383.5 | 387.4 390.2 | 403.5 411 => 0.35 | 15.8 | 17.7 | 30.3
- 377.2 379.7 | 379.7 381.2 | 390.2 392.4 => 0.09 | 19.3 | 18.4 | 21.2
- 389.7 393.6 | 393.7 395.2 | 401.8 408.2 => 0.24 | 17.7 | 17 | 29.8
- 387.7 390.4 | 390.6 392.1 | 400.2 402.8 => -0.11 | 18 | 21.9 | 31.7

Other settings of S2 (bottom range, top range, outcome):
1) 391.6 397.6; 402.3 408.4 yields 2.05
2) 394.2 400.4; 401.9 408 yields 1.41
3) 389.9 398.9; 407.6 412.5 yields 1.90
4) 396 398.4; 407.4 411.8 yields 1.99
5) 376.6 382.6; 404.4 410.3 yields 2.01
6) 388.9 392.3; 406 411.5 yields 1.63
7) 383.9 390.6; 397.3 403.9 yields 1.94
